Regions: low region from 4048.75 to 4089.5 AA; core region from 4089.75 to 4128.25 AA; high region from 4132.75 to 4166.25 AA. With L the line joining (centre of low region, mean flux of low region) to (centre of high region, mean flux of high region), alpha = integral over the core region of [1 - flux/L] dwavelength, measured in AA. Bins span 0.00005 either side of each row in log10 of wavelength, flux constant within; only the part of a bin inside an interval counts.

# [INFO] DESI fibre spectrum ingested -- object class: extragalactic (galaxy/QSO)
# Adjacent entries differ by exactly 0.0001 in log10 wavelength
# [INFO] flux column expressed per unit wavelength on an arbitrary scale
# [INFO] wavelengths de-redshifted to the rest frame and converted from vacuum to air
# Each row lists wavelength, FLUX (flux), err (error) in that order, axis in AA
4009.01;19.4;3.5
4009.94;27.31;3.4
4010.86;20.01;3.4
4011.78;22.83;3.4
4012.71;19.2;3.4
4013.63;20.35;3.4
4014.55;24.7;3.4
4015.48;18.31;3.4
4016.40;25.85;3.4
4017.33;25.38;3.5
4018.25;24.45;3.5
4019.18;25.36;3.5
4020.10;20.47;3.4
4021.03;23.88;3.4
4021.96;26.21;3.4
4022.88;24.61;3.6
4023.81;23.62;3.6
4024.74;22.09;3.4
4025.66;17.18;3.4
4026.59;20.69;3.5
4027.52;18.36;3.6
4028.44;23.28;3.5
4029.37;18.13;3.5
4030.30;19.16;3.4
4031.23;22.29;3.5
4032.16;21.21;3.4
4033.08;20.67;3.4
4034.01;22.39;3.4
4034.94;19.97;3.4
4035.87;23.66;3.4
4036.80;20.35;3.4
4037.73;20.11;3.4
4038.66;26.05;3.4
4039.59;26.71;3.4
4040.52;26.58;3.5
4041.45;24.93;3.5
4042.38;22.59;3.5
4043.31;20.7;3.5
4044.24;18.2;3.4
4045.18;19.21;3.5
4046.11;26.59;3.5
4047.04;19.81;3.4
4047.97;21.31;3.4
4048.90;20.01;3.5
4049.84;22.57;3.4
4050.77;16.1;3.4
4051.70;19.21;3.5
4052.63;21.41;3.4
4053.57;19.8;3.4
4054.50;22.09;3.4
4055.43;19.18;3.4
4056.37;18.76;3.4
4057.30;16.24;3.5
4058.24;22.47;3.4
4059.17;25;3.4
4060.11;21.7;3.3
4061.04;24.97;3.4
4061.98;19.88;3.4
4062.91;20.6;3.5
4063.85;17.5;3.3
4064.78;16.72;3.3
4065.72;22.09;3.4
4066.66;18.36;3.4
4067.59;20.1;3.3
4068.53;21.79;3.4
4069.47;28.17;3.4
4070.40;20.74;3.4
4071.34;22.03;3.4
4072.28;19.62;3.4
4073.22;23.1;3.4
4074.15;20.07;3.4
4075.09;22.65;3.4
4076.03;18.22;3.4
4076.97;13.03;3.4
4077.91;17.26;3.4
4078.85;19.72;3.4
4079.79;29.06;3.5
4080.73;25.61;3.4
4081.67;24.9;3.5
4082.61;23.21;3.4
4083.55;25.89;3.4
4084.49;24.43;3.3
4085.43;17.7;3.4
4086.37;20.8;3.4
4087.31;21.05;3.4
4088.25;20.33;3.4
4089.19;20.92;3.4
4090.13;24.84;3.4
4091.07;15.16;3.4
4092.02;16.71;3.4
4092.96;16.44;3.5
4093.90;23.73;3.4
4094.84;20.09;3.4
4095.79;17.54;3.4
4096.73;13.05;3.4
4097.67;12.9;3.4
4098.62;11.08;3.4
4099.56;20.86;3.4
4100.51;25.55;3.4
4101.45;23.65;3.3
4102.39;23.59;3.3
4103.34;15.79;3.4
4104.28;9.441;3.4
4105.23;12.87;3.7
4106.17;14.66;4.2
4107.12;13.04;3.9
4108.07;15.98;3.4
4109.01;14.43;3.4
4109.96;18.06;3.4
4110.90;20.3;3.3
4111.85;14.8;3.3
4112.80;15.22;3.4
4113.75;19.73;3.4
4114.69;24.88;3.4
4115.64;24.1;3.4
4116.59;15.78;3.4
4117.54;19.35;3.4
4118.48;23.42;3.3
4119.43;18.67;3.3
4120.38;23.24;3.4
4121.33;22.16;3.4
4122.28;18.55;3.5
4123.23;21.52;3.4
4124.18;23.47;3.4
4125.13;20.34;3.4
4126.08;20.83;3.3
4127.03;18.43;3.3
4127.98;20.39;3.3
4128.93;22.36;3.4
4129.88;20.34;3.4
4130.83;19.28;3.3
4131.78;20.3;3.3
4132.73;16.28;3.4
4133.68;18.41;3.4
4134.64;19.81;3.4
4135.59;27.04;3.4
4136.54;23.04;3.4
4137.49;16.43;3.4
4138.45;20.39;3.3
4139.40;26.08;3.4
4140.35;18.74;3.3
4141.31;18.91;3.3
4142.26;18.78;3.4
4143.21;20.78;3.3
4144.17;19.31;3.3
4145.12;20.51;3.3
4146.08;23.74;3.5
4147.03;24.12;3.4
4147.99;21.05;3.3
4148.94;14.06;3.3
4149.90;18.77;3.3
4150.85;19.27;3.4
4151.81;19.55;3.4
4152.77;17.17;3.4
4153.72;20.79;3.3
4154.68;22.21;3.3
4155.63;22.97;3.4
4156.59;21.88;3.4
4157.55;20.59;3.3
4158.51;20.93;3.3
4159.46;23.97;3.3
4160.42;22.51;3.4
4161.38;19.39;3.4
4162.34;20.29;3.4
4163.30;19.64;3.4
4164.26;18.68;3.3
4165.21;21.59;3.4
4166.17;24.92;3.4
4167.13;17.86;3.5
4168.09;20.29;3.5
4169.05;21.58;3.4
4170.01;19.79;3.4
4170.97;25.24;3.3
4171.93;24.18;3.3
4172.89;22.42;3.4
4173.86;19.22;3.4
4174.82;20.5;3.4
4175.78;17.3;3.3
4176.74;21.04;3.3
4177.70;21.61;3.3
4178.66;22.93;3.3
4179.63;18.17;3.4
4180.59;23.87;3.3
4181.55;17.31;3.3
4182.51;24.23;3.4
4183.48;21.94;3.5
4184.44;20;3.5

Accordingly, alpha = 4.1 AA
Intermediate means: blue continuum 21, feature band 18.6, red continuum 20.6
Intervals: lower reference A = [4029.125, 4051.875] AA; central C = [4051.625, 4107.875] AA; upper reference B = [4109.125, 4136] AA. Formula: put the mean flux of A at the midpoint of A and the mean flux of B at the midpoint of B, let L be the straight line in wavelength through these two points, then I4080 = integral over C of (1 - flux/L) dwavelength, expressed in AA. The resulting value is 2.7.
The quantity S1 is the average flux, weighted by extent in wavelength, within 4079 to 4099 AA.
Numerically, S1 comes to 20.3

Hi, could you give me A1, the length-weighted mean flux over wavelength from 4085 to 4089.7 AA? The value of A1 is 20.2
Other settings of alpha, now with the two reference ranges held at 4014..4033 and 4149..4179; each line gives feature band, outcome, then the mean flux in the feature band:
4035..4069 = 1.2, 21.2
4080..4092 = -0.2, 22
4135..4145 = 0.1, 20.9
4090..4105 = 2.5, 17.9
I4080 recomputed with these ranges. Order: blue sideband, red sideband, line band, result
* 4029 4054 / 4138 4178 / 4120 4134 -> 0.38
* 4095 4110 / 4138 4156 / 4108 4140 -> -3.16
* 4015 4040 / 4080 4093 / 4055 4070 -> 0.69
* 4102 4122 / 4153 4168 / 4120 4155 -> -1.41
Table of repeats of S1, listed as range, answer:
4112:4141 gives 20.5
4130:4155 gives 20.2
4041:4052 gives 21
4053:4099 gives 20.4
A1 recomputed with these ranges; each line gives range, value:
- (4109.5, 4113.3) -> 17.1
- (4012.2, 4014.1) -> 19.9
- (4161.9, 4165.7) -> 20.1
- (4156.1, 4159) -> 21.2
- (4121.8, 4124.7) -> 21.2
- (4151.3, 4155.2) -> 20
